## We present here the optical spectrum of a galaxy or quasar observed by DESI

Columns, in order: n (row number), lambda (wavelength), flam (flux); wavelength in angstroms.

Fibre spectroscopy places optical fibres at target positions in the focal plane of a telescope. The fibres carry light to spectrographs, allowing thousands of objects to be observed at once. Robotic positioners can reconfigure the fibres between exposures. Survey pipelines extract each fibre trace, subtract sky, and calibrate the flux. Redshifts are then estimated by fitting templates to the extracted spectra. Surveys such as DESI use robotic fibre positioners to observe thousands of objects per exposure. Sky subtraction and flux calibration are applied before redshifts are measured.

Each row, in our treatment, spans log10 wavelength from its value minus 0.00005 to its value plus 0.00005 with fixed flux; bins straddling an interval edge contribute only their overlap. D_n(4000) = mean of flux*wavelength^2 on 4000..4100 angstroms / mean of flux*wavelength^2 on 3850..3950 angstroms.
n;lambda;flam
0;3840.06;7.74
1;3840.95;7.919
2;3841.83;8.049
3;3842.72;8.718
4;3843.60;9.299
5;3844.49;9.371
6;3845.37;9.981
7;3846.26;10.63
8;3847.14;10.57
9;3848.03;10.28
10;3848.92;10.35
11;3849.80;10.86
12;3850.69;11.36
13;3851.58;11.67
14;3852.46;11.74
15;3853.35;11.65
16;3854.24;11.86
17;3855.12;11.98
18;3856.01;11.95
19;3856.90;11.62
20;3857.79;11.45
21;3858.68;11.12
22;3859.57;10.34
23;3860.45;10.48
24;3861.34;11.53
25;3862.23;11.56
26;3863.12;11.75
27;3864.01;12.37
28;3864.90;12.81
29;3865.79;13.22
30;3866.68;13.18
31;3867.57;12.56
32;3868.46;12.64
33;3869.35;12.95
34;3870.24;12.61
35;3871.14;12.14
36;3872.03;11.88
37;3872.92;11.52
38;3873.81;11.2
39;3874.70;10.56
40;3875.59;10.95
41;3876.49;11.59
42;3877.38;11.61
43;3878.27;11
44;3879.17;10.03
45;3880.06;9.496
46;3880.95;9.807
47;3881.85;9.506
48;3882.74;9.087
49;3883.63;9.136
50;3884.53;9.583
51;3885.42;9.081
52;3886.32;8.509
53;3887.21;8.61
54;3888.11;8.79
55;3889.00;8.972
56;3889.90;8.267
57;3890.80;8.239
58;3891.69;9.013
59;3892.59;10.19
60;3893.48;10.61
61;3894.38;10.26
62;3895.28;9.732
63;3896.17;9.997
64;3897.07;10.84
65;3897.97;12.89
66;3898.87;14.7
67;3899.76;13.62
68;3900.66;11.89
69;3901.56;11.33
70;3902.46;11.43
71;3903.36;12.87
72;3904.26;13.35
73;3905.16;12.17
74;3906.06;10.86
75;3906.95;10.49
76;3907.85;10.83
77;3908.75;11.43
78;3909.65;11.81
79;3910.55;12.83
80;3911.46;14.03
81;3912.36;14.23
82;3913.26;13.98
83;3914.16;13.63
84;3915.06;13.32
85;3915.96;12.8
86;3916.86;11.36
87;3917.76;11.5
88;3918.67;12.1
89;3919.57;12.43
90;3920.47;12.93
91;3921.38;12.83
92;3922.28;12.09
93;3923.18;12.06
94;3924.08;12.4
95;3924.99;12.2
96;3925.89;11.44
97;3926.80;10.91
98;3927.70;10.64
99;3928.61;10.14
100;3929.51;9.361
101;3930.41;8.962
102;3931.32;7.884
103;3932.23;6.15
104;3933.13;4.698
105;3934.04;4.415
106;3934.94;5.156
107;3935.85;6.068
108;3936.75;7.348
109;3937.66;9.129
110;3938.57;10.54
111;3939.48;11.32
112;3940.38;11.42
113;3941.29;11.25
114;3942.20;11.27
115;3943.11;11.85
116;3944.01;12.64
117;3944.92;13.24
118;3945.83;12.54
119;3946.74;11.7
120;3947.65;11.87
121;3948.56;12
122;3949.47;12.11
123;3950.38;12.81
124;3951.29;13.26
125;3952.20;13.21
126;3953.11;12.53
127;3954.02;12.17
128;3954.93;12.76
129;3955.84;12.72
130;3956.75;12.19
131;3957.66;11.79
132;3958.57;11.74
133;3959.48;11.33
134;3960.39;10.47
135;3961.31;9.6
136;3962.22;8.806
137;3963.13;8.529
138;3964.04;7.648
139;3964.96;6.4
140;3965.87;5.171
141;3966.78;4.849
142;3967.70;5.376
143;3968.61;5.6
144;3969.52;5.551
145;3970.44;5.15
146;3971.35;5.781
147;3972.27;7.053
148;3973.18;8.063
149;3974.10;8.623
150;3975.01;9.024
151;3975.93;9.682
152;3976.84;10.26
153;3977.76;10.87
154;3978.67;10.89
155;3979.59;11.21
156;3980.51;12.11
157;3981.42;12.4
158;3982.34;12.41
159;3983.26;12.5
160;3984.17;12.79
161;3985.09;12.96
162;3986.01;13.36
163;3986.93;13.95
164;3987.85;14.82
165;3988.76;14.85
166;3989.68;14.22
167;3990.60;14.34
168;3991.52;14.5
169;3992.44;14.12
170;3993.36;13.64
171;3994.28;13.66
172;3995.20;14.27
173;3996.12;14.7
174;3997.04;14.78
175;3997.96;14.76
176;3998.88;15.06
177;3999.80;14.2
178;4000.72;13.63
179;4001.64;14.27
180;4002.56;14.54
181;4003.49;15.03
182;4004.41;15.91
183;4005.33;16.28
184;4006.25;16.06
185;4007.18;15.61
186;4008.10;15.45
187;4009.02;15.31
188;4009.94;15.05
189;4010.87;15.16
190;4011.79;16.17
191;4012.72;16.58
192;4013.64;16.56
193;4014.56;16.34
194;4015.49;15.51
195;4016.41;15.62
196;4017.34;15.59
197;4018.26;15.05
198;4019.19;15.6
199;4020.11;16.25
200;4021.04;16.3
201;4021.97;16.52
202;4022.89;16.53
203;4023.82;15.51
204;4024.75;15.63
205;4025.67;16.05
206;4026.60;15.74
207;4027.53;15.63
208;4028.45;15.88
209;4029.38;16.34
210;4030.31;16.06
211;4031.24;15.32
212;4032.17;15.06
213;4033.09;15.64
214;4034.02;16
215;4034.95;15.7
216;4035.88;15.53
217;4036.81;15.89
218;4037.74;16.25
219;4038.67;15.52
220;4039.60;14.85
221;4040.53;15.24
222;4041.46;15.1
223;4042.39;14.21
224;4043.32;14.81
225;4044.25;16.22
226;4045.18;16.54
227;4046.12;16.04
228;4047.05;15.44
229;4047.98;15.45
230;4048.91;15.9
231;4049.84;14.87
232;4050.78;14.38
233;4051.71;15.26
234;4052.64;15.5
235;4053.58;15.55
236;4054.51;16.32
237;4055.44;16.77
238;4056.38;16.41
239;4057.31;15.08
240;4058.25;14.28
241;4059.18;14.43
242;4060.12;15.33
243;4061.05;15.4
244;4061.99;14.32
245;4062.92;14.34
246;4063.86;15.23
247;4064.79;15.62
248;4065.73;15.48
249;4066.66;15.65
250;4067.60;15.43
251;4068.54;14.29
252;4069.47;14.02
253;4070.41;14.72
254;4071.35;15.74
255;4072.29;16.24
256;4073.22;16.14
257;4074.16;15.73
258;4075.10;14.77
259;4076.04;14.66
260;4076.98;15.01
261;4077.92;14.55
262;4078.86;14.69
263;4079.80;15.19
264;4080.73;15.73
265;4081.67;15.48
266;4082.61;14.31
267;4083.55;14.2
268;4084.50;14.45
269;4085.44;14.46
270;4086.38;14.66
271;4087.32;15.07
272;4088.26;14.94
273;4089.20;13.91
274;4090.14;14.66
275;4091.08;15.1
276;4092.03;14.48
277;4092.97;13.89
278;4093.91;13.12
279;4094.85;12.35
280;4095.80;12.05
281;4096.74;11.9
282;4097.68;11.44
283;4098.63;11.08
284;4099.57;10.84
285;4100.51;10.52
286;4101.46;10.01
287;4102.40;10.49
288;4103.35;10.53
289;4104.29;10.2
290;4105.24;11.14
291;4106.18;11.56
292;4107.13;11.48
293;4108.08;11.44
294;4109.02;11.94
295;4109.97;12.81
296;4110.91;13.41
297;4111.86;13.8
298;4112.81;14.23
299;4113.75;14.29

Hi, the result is 1.5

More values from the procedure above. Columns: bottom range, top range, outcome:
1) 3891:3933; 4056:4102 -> 1.35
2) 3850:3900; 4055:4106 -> 1.42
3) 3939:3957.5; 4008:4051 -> 1.33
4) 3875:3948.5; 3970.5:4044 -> 1.39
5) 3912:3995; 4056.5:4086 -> 1.47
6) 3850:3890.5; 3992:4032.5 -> 1.51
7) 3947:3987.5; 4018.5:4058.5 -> 1.59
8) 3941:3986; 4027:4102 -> 1.50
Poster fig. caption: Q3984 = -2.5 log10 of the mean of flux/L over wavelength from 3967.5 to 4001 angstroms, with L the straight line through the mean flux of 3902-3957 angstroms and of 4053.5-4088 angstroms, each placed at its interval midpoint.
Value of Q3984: 0.10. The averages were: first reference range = 11.3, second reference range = 15.1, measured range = 11.7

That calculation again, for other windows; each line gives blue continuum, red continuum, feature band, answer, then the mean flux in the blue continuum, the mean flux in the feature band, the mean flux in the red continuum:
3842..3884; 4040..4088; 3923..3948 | 0.26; 11.1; 9.92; 15.2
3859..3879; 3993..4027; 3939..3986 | 0.33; 11.8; 10.4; 15.4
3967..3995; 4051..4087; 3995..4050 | -0.20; 11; 15.5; 15.1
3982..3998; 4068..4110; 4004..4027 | -0.15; 13.9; 15.9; 13.5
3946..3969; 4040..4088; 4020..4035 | -0.18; 10.3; 15.9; 15.2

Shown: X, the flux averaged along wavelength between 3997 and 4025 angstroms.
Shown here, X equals 15.5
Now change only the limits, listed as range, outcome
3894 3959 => 11.4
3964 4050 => 13.7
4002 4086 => 15.4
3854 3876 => 11.9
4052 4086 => 15.2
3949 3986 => 10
